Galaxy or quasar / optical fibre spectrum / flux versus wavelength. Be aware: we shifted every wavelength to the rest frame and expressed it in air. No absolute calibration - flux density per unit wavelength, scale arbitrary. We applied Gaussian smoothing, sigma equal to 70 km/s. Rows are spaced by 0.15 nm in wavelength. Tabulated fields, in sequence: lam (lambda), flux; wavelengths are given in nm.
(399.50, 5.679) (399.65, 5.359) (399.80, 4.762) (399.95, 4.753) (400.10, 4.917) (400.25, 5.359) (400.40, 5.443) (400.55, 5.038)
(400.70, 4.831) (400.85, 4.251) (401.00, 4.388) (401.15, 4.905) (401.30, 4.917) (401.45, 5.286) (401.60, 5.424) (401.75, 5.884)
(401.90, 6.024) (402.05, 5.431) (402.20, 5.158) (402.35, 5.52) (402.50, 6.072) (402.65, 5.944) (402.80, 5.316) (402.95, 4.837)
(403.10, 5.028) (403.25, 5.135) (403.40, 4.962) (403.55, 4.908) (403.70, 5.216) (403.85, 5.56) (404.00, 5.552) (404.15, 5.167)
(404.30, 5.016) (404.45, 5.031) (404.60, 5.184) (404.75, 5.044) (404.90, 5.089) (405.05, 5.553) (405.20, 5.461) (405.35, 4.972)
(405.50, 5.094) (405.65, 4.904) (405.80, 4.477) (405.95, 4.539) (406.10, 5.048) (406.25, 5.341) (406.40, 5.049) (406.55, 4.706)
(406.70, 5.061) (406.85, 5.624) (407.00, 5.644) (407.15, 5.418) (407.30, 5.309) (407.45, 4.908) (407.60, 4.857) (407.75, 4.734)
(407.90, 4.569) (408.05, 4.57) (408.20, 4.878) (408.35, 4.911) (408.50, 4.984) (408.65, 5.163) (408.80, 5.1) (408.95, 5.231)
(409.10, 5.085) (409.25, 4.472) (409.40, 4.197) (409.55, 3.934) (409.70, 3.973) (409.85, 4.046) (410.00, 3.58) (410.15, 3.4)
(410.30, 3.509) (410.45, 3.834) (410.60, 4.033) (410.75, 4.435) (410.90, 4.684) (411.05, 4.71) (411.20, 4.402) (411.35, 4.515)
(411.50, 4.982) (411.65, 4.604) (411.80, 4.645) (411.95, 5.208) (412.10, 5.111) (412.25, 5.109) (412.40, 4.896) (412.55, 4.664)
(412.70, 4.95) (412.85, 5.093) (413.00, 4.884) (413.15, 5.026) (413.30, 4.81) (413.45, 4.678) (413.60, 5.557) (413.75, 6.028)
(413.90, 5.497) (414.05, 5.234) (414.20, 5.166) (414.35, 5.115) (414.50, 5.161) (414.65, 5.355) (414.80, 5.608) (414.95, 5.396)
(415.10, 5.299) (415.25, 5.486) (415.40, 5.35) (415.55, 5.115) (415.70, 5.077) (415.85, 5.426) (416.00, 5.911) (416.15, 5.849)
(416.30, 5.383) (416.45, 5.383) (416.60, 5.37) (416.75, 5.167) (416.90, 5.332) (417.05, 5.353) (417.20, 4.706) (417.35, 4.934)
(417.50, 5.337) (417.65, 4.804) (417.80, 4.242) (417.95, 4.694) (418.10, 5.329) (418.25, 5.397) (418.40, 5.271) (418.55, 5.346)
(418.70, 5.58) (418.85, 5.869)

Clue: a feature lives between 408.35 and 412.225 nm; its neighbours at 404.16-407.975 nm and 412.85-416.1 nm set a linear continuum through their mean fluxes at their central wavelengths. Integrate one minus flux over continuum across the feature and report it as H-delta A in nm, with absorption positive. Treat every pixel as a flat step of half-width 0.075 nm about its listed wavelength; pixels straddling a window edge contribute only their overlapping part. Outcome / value 0.52 nm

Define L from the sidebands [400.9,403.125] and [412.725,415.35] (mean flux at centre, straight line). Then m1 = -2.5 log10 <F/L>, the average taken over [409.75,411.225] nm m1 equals 0.29 mag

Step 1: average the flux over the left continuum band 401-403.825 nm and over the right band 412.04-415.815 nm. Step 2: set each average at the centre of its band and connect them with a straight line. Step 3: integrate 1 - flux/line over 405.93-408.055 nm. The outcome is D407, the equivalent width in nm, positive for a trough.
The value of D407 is 0.085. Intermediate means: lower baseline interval 5.31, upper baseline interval 5.19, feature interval 5.05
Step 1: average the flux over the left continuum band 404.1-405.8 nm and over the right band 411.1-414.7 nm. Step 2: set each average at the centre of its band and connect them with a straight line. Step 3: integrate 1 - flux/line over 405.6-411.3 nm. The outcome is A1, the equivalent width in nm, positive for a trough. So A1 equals 0.46 nm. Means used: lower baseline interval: 5.11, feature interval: 4.66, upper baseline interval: 5.02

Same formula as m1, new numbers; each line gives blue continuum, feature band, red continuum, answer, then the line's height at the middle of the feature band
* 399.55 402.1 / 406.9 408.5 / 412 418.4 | 0.036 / 5.16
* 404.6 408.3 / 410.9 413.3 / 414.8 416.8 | 0.090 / 5.26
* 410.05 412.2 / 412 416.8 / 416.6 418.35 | -0.110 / 4.75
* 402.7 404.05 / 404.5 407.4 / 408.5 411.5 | -0.059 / 4.86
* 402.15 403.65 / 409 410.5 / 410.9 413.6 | 0.229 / 4.97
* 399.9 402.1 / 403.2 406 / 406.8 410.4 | -0.043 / 4.9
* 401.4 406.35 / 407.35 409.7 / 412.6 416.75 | 0.112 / 5.27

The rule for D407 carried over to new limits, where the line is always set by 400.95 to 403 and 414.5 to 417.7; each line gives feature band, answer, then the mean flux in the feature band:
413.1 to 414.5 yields 0.02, 5.23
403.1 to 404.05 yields 0.03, 5.2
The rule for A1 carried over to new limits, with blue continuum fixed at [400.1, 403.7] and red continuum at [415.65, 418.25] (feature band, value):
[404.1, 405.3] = 0.01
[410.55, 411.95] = 0.16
